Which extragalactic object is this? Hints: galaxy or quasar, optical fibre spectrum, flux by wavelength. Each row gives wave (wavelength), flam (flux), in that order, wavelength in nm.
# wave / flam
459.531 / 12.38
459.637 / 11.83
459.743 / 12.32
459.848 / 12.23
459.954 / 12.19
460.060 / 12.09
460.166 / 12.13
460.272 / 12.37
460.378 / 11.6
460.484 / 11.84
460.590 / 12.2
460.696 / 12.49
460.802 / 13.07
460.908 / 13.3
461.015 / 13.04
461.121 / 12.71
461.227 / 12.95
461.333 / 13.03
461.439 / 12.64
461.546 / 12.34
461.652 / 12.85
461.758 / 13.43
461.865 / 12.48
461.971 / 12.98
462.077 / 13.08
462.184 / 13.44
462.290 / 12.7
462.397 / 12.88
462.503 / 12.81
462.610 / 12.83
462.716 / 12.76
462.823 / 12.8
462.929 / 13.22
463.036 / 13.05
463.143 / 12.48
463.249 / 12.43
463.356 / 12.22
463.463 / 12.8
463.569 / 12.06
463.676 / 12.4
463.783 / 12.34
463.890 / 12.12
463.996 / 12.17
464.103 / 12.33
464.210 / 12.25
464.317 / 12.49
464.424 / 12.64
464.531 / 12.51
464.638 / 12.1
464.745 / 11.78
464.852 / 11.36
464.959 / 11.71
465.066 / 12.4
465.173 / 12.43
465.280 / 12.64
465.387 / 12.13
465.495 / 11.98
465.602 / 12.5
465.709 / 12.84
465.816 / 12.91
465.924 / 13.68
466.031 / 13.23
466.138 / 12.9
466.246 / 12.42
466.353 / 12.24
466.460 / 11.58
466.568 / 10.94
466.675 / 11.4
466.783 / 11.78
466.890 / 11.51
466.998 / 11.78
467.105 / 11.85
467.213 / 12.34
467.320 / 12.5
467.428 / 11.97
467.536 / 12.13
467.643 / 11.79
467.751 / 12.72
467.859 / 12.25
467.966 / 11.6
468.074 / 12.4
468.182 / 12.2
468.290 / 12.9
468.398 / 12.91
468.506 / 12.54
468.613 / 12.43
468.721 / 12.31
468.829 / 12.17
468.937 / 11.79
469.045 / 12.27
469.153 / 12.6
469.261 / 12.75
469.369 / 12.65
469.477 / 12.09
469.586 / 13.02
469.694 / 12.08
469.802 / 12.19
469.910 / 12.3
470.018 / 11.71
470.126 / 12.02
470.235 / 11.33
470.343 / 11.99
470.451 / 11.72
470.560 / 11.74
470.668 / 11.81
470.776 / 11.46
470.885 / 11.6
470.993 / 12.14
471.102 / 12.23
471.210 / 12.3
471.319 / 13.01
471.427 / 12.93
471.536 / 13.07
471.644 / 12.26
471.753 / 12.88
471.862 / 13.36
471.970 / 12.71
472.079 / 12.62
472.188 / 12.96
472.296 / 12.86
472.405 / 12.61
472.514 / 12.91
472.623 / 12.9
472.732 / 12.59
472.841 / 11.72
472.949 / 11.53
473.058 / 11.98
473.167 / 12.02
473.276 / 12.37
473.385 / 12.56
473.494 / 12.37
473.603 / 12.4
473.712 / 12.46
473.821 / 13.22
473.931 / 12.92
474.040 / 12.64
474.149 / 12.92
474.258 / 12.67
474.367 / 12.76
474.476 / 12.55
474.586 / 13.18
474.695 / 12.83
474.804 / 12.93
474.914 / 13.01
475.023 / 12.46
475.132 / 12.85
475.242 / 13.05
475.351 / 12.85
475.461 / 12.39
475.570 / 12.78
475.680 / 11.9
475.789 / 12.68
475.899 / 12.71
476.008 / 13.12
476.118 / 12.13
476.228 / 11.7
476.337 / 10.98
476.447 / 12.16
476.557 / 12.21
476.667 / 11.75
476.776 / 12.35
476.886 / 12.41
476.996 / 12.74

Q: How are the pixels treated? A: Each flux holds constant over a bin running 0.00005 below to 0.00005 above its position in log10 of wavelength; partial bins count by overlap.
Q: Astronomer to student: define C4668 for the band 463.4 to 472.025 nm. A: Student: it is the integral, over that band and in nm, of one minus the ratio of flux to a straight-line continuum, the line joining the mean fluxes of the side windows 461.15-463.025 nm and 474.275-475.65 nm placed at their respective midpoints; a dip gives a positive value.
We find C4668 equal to 0.39 nm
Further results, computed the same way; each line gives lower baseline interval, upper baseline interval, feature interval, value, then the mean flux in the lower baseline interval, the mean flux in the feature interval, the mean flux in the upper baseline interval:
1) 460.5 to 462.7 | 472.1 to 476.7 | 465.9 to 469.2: 0.12 nm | 12.8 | 12.2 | 12.5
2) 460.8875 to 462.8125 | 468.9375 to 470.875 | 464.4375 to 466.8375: 0.05 nm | 12.9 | 12.3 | 12.1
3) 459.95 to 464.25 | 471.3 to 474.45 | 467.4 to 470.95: 0.13 nm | 12.6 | 12.2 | 12.6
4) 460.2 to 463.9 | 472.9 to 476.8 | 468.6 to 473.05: 0.08 nm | 12.7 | 12.3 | 12.5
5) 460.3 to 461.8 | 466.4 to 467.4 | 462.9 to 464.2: -0.02 nm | 12.7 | 12.4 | 11.8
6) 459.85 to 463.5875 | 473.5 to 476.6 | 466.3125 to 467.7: 0.09 nm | 12.7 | 11.8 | 12.6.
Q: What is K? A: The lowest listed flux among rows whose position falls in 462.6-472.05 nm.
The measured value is 10.94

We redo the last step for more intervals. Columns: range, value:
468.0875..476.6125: 10.98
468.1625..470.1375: 11.71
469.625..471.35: 11.33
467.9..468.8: 11.6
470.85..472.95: 11.53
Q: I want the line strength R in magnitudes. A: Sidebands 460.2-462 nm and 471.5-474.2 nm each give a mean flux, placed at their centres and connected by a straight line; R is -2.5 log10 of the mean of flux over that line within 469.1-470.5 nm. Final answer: 0.04 mag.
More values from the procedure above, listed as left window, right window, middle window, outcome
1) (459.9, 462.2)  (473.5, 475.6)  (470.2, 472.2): 0.04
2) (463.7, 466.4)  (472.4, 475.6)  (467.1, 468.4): 0.02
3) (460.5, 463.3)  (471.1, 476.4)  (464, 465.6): 0.05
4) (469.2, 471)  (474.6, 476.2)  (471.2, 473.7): -0.02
